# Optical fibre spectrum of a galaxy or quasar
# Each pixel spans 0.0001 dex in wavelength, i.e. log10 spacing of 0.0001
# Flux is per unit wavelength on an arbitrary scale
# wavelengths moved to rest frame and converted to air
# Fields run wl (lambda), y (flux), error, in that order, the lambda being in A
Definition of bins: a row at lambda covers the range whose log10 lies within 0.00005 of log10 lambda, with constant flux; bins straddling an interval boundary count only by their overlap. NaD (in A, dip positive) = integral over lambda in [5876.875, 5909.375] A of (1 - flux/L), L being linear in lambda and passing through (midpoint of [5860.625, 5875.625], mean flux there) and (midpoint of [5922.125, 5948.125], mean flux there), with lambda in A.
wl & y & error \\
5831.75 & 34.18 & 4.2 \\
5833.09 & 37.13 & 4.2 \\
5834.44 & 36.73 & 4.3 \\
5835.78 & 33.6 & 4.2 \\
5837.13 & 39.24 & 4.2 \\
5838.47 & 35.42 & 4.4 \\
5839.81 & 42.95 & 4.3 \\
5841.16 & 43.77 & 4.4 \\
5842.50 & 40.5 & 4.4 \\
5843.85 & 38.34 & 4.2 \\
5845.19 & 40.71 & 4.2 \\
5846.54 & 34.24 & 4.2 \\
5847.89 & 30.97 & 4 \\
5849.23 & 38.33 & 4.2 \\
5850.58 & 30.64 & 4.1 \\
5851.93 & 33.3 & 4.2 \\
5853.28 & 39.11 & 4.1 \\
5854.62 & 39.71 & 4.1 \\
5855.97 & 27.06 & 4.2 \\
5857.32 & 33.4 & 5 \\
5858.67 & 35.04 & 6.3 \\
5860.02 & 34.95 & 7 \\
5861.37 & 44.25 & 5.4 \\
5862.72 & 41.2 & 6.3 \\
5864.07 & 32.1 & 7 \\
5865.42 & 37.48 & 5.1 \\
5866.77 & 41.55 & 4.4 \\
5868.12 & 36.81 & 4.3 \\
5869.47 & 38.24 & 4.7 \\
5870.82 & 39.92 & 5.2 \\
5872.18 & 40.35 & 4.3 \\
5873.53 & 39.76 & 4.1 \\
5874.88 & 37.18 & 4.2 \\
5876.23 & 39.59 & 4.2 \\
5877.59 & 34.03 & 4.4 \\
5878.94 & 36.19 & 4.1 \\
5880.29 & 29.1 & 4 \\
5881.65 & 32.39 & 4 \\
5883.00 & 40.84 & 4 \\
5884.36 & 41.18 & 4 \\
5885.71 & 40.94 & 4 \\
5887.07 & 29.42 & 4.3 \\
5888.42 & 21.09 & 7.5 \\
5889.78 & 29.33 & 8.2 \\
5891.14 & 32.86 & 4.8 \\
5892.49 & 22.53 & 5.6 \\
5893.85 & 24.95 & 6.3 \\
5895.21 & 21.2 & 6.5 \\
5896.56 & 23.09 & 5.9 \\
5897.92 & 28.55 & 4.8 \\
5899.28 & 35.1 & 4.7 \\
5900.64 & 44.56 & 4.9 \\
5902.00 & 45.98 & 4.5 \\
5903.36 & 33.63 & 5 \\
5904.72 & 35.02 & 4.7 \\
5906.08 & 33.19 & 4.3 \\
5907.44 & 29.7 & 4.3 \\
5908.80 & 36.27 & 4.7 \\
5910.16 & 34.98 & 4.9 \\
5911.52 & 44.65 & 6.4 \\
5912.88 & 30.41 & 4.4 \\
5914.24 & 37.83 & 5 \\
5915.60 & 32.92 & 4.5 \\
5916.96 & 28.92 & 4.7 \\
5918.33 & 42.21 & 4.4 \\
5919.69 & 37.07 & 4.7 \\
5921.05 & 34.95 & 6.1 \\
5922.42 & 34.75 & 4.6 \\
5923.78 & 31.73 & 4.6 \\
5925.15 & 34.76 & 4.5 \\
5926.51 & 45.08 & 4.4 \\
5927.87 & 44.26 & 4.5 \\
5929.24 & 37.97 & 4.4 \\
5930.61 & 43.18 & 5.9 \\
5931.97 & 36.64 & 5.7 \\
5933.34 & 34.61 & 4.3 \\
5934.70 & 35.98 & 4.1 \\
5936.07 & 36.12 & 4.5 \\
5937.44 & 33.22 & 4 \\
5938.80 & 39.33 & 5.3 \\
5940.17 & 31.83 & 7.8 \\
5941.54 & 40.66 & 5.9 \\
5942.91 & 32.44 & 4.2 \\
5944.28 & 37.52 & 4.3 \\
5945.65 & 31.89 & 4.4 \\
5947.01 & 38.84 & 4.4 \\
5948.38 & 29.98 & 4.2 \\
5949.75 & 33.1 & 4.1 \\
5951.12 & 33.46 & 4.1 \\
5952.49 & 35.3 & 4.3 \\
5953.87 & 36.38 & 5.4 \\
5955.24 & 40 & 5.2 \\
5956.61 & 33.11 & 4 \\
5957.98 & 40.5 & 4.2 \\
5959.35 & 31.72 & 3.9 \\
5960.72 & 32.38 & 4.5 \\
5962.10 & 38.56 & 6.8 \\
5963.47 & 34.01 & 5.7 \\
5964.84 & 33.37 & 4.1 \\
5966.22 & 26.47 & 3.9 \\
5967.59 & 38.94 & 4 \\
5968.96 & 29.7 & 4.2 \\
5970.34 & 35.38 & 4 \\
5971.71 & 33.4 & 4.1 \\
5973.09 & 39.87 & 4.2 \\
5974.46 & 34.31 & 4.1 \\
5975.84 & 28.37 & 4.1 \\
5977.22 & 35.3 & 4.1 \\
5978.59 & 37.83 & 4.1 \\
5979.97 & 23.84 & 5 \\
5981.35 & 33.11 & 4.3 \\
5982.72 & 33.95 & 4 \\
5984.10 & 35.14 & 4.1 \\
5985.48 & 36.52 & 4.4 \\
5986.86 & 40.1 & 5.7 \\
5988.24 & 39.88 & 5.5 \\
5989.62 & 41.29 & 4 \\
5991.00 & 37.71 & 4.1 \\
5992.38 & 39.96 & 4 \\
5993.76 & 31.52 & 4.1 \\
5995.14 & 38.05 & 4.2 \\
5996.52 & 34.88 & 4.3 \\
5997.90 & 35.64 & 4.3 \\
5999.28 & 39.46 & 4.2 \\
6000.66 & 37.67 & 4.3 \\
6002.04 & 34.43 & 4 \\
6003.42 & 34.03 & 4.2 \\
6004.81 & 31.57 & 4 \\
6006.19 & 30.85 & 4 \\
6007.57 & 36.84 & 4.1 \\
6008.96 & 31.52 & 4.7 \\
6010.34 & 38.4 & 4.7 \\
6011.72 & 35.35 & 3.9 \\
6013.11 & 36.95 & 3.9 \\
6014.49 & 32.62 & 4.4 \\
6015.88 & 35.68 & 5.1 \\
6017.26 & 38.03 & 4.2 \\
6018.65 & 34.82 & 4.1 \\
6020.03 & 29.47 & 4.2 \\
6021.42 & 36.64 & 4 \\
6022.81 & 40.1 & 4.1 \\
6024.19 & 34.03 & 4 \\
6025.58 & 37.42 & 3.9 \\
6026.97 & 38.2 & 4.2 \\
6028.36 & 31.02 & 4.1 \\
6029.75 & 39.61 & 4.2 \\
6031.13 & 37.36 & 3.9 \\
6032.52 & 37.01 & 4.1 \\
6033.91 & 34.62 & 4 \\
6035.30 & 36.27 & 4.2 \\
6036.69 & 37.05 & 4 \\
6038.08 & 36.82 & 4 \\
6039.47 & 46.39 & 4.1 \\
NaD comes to 4.79 A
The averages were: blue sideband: 39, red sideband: 36.8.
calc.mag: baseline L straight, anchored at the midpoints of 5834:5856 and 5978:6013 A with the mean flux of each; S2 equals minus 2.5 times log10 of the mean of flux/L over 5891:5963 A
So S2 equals 0.04 mag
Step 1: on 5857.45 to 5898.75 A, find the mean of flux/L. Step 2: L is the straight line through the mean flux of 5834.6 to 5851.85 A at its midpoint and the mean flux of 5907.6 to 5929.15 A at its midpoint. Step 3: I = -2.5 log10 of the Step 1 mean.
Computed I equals 0.084 mag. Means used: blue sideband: 37.2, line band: 34.2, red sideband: 36.6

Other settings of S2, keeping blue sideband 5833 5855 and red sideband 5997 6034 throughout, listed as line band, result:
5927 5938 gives -0.04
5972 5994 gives 0.01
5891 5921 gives 0.10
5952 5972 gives 0.05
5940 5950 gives 0.05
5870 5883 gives 0.01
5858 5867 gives -0.02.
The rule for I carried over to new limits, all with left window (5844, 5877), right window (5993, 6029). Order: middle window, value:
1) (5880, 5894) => 0.16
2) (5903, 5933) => 0.00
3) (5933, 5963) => 0.02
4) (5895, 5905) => 0.08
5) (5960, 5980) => 0.06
